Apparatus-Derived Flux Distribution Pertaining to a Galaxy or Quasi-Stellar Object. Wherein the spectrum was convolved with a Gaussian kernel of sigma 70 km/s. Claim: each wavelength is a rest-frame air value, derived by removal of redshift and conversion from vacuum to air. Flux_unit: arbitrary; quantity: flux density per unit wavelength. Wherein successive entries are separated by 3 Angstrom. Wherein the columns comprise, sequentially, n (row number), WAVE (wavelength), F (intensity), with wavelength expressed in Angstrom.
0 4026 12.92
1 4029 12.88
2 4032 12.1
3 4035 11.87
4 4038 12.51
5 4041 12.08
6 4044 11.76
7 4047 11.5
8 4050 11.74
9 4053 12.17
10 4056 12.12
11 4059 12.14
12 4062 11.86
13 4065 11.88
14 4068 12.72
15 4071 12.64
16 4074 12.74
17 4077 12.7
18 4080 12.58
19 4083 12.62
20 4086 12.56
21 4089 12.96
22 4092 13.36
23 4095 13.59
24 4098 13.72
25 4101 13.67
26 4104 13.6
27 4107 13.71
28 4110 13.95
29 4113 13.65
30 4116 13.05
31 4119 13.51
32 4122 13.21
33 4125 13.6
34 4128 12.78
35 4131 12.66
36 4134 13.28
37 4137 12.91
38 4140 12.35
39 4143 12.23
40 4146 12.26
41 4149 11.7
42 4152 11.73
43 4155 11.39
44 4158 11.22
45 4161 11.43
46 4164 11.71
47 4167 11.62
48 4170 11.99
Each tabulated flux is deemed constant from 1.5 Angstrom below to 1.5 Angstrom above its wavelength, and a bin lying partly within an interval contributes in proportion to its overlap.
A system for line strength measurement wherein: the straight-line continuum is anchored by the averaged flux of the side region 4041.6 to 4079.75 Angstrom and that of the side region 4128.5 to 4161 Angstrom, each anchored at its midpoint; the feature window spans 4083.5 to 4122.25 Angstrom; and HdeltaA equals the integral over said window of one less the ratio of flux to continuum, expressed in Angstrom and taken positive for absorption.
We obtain -4.0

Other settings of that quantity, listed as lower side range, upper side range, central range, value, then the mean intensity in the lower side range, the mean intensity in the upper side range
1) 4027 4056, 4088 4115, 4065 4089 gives 0.6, 12.1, 13.6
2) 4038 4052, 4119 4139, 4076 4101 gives -1.1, 11.9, 13.1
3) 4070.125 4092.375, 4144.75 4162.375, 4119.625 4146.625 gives -2.1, 12.7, 11.6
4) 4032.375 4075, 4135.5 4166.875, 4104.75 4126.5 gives -2.8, 12.1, 11.9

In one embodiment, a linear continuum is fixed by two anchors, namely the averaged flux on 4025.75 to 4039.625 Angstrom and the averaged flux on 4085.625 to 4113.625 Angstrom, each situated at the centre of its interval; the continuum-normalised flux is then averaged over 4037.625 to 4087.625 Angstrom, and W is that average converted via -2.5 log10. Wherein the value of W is 0.06 mag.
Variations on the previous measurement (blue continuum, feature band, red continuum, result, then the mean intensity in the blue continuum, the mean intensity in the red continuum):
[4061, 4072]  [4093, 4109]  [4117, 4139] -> -0.07 mag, 12.3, 13.1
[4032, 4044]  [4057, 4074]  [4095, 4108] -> 0.04 mag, 12.1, 13.7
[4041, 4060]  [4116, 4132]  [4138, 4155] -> -0.10 mag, 11.9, 12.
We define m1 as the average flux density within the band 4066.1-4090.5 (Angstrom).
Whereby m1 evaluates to 12.7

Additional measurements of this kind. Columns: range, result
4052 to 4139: 13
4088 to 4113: 13.6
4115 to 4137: 13.1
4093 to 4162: 12.8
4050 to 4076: 12.3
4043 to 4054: 11.8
